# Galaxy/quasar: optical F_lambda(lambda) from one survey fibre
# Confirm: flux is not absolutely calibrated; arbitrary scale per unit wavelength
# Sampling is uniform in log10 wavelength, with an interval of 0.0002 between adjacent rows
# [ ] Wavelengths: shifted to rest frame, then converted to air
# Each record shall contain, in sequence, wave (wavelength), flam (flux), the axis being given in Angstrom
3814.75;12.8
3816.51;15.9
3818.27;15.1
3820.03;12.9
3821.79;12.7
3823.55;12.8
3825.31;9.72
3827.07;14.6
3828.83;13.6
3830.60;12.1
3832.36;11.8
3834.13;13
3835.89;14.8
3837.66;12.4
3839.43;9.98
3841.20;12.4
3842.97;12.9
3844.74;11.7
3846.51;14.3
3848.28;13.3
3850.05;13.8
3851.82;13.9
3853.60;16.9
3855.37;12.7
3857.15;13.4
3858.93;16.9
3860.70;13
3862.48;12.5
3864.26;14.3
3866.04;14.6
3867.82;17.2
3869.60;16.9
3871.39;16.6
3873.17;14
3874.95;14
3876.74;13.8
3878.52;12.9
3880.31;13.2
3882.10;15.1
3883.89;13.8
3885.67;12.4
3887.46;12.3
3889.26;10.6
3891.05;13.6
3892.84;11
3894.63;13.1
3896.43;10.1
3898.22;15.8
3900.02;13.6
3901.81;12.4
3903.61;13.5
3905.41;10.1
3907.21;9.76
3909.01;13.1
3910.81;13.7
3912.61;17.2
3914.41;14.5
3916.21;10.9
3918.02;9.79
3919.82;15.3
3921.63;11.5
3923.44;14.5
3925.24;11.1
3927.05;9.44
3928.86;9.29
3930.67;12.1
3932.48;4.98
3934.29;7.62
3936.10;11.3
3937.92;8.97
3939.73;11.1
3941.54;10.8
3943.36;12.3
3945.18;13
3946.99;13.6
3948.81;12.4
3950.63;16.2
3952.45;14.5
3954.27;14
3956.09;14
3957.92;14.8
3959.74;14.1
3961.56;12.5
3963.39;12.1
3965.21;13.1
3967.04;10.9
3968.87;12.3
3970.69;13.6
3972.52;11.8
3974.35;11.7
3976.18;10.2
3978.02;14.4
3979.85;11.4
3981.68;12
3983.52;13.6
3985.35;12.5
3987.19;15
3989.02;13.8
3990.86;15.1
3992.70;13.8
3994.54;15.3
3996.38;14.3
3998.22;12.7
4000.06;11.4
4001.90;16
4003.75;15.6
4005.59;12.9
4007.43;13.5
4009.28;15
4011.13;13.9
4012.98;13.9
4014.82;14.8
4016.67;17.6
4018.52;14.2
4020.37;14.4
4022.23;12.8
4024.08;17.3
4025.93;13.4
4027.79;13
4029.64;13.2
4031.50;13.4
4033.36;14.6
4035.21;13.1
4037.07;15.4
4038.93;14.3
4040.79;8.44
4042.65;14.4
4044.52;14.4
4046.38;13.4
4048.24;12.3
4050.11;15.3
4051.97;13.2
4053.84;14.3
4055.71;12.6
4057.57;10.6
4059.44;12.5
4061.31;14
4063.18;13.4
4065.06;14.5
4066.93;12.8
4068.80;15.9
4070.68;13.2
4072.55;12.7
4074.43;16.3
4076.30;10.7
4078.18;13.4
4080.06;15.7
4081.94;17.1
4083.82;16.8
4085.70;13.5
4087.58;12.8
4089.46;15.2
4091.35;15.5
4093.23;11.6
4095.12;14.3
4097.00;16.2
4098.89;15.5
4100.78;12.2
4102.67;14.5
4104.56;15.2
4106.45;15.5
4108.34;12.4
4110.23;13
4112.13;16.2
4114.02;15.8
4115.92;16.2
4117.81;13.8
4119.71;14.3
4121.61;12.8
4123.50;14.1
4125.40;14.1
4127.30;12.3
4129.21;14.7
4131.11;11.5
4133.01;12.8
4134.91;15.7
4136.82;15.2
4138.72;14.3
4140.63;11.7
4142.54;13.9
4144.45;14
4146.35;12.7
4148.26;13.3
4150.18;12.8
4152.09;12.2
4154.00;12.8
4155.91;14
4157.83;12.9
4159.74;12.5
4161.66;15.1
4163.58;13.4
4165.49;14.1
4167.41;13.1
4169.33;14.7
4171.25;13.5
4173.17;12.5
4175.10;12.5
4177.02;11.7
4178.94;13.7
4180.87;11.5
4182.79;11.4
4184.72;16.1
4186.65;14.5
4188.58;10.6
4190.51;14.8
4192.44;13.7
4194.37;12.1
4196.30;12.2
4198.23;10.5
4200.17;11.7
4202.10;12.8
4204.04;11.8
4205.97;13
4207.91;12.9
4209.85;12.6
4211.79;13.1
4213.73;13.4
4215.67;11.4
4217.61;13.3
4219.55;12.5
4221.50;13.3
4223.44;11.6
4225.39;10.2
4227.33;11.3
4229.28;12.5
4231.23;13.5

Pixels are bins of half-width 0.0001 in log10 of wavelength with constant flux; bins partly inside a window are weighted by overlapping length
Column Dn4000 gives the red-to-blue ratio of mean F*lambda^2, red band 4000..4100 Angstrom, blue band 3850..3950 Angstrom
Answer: 1.2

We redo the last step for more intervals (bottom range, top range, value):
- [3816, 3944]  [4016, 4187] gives 1.20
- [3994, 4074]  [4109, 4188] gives 1.04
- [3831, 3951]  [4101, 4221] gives 1.19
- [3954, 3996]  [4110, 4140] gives 1.16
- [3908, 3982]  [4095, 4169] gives 1.24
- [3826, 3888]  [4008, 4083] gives 1.11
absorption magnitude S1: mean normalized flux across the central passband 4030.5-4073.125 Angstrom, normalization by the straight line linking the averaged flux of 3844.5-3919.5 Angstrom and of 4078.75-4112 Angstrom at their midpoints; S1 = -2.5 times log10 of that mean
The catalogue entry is 0.07 mag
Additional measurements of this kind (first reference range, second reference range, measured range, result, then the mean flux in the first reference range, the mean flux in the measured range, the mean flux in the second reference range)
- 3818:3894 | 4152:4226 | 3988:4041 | -0.08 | 13.5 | 14.1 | 12.8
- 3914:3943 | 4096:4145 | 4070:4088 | -0.07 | 10.8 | 14.3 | 14.1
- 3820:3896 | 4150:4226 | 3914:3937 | 0.22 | 13.4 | 10.9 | 12.8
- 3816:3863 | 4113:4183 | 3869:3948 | 0.08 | 13.3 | 12.4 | 13.5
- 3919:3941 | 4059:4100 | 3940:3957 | -0.20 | 10.6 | 13.3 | 14.3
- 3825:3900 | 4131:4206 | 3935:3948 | 0.16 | 13.5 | 11.5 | 13.1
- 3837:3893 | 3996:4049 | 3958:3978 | 0.12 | 13.7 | 12.4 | 13.9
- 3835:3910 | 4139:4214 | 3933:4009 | 0.03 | 13.4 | 12.9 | 13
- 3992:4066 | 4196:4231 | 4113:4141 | -0.08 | 13.8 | 14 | 12.3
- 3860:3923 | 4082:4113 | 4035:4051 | 0.06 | 13.3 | 13.5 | 14.5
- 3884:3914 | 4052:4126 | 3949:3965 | -0.06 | 12.7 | 13.9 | 14.1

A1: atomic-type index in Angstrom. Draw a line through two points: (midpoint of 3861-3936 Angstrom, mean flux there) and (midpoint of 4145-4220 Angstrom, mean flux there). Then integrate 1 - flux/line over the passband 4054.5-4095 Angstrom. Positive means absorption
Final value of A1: -3.2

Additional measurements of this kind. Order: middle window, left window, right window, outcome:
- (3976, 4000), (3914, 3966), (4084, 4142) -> -1.52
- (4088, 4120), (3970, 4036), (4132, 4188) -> -2.41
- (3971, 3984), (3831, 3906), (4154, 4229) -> 1.03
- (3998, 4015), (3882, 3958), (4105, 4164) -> -1.49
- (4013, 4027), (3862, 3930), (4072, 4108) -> -0.89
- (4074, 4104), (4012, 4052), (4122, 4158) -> -1.66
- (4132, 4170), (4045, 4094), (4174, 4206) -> -1.58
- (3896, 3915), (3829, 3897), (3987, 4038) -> 0.80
